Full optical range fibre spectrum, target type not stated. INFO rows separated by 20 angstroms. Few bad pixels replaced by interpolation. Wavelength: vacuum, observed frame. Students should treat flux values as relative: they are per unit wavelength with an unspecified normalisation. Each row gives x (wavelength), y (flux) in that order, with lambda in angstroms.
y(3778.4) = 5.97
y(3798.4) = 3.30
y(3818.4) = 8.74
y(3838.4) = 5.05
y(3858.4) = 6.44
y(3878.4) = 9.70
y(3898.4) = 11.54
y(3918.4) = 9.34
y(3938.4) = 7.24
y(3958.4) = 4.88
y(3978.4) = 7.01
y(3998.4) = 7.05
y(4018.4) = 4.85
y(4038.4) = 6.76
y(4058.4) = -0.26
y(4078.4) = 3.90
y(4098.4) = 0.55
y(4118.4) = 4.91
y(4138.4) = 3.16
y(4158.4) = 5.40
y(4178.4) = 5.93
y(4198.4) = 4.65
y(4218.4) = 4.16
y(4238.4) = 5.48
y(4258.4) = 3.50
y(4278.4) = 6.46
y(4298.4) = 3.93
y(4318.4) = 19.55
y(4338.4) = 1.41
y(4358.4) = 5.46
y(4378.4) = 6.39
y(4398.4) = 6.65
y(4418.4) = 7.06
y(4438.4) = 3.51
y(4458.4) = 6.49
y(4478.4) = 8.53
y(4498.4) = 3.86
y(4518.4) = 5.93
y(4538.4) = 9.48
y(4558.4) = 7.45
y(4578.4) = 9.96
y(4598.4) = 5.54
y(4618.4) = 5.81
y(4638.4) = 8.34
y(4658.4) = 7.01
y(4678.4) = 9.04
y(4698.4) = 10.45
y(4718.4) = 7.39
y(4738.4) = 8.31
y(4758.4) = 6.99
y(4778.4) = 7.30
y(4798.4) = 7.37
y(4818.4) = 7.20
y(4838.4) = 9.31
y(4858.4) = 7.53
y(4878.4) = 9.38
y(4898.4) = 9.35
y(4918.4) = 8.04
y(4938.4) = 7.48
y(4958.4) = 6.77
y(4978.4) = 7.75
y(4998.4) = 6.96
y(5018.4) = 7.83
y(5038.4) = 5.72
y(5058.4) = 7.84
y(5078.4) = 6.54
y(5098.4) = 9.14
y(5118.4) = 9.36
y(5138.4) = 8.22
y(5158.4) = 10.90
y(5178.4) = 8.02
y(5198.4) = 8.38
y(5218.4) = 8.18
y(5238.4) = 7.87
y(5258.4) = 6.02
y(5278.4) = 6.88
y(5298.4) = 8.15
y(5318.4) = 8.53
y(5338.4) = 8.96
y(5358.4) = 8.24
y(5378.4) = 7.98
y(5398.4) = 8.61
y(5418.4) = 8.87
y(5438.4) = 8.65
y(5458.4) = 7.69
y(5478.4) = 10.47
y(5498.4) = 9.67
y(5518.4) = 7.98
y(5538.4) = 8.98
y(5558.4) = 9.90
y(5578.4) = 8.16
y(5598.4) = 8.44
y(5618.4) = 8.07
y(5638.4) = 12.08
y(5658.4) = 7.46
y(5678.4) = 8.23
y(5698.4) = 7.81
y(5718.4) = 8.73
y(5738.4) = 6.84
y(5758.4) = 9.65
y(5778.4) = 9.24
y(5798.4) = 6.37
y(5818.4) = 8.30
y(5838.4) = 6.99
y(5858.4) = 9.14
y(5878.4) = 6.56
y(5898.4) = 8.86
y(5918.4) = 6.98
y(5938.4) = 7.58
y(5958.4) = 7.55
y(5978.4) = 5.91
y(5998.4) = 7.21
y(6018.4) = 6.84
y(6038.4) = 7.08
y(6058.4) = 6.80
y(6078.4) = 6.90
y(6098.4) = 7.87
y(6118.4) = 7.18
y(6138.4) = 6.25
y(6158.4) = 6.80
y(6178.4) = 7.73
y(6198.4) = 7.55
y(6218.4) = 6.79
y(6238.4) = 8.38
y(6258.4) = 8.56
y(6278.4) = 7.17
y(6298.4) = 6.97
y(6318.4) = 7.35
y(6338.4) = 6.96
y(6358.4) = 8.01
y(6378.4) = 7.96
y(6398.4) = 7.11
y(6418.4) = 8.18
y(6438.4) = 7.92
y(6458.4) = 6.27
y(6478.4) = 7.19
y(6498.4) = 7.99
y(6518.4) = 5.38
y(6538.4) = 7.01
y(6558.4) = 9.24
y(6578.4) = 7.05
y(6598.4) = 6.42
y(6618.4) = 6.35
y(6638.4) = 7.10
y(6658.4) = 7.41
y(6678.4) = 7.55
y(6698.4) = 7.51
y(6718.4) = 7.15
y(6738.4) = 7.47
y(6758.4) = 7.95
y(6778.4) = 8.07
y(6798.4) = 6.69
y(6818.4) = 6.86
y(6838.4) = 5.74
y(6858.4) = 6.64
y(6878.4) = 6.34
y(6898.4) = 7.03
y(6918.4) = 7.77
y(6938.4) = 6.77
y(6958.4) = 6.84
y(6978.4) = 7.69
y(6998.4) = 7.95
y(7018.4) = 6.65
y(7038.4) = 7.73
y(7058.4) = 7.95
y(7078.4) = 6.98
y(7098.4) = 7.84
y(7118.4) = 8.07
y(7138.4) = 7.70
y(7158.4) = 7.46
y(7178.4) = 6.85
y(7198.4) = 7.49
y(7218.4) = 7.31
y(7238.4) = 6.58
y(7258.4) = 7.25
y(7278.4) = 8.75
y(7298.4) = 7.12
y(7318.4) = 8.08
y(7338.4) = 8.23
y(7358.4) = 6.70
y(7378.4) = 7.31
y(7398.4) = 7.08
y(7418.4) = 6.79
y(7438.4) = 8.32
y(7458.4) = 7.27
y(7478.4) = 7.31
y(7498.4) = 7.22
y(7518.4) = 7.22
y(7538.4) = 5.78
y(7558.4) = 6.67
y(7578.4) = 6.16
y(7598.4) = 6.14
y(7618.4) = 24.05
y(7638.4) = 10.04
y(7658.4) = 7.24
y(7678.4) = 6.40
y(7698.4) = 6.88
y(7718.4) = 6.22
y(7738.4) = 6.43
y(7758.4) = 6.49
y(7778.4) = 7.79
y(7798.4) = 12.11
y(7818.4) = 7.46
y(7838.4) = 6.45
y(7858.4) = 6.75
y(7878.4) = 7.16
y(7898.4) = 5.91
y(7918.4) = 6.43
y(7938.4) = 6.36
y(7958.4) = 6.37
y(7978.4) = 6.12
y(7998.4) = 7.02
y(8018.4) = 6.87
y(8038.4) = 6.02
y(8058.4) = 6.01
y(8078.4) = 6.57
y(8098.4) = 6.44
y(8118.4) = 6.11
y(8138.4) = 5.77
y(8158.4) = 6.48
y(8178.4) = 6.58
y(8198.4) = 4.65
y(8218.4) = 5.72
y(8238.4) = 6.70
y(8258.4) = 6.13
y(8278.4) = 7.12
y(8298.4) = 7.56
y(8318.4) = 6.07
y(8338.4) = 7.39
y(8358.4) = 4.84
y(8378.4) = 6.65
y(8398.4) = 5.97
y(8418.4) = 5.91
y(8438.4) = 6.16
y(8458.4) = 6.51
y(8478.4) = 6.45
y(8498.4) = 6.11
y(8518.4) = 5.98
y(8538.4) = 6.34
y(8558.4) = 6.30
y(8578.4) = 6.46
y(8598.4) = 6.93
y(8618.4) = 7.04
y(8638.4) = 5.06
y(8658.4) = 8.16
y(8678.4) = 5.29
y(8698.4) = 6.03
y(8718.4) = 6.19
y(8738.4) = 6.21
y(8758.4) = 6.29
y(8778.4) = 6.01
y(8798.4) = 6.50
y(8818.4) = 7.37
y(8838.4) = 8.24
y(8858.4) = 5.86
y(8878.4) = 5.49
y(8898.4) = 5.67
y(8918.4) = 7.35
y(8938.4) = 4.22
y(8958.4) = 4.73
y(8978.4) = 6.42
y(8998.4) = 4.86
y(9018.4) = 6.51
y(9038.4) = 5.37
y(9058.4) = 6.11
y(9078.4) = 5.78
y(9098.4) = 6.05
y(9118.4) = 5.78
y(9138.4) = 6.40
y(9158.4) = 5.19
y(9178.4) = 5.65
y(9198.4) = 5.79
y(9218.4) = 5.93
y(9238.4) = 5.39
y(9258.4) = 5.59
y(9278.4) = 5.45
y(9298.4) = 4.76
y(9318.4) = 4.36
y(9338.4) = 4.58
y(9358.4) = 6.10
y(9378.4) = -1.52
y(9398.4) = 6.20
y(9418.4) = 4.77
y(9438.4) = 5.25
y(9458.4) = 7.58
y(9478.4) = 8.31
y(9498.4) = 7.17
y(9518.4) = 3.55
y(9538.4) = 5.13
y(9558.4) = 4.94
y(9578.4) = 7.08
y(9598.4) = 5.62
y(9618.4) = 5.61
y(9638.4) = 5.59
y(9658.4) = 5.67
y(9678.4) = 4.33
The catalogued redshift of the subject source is 0.160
